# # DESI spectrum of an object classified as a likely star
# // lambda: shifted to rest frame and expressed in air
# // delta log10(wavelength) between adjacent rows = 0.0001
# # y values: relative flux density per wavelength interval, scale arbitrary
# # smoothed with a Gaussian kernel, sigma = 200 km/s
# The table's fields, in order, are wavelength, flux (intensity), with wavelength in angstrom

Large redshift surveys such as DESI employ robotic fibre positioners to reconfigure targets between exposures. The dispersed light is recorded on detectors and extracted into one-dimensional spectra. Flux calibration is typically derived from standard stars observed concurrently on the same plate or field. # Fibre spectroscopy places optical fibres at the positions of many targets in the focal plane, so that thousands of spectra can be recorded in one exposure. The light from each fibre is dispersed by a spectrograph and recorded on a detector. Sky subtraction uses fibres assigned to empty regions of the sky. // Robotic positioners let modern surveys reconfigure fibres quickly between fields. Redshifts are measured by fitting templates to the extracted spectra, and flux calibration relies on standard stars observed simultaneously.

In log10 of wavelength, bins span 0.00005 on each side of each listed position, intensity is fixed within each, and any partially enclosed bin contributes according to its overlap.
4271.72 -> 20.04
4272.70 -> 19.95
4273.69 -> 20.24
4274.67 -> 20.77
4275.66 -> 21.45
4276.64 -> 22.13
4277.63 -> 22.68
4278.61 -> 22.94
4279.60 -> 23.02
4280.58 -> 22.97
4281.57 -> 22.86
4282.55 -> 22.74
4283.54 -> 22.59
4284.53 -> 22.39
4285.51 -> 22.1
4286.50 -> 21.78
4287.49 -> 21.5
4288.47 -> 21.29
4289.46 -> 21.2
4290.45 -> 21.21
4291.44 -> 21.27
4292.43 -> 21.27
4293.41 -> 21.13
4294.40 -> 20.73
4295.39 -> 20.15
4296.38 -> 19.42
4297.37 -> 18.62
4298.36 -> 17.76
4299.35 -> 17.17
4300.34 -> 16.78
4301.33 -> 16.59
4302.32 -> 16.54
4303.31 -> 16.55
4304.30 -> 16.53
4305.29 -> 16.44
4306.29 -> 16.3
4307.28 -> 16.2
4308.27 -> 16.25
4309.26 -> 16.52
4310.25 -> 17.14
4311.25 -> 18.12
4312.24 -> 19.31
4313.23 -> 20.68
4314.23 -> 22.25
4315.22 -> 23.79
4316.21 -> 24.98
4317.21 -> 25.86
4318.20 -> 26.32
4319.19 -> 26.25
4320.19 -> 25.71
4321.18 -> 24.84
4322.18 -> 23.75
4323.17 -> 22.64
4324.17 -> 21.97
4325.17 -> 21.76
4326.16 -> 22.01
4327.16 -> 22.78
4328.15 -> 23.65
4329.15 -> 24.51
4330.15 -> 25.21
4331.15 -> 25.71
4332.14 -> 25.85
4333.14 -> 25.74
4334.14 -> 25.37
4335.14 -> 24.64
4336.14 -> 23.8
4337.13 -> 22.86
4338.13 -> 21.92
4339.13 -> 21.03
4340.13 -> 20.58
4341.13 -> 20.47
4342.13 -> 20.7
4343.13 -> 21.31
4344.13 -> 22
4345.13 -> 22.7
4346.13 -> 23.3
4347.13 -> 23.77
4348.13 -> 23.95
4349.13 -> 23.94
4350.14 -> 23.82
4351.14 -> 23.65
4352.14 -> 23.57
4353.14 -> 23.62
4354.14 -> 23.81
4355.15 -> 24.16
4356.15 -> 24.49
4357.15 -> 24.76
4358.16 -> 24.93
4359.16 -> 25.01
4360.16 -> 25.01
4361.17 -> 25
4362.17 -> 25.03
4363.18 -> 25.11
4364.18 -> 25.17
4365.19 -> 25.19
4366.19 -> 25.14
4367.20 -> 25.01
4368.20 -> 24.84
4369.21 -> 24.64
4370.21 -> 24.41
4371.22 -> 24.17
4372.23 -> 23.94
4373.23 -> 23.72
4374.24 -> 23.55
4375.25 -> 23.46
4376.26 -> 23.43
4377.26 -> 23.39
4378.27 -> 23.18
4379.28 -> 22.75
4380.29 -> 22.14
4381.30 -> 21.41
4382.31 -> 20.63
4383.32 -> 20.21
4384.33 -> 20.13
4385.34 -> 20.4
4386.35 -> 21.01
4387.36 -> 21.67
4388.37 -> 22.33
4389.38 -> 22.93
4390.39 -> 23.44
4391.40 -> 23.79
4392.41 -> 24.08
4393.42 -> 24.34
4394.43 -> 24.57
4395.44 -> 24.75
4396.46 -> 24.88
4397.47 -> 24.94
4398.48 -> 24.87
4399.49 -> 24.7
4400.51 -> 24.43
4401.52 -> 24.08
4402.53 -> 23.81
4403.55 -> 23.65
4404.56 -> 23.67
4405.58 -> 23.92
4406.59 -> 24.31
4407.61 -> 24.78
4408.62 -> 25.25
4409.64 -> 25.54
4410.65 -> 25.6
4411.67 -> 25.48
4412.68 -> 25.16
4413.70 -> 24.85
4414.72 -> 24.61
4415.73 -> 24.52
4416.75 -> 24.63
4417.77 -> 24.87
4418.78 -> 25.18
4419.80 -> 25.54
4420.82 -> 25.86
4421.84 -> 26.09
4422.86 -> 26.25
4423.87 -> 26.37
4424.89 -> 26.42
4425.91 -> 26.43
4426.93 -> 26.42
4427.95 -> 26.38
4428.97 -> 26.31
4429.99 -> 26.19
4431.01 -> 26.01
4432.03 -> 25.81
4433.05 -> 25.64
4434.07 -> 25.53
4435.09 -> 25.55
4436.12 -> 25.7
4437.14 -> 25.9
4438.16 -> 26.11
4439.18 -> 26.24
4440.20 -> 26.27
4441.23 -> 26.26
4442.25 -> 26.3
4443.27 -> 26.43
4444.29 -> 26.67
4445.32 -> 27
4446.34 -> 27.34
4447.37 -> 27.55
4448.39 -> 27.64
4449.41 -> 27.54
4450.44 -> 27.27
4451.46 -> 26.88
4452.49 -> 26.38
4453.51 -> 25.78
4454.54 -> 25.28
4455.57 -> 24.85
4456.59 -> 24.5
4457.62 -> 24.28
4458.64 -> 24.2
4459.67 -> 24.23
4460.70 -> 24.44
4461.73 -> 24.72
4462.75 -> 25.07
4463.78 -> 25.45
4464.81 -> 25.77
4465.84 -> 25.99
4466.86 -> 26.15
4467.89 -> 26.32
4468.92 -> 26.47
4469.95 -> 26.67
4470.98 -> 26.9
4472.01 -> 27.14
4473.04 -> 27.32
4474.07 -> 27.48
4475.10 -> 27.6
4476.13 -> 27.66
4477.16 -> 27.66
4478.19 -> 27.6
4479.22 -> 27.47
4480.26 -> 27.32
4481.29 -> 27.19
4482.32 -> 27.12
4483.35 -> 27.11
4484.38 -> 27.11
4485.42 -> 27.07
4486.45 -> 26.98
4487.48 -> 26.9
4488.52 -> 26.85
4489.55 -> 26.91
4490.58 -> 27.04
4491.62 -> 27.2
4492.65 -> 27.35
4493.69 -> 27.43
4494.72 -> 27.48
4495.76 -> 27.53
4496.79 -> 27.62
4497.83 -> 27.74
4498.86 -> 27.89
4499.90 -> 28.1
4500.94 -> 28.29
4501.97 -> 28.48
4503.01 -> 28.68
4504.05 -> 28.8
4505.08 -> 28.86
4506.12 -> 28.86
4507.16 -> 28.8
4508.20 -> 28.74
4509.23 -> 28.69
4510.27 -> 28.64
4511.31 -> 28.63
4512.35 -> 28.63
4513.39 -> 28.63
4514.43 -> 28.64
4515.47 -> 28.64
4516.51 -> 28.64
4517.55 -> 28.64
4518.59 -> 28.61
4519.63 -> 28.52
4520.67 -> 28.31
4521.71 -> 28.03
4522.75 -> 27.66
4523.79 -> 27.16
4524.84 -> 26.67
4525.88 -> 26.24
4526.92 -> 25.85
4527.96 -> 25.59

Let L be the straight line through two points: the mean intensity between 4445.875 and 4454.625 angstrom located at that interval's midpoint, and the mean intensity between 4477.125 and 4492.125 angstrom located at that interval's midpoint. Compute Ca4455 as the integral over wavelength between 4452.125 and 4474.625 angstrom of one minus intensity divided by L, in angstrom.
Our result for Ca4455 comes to 1.1 angstrom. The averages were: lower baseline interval 26.9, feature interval 25.7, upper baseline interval 27.1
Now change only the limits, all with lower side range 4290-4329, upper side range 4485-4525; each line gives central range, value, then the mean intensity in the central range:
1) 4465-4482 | -0.14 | 27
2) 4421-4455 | -1.23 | 26.4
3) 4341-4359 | -1.07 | 23.4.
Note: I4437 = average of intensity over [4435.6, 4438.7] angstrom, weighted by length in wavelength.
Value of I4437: 25.9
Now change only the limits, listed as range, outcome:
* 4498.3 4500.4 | 28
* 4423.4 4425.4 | 26.4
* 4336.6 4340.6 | 21.7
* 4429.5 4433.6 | 25.9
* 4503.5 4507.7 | 28.8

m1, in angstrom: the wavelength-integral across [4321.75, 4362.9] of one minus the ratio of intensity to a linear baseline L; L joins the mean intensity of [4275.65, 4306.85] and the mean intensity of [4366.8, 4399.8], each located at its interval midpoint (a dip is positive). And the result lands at -3.1 angstrom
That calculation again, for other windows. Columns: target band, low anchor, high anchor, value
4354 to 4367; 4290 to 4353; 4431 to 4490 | -1.1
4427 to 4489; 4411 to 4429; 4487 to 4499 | 0.3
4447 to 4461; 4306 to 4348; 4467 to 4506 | 0.3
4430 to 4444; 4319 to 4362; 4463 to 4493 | 0.0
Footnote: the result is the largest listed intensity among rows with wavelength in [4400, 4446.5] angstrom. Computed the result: 27.34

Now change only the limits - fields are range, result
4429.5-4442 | 26.27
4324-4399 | 25.85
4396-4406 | 24.94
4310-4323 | 26.32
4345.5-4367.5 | 25.19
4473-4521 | 28.86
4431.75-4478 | 27.66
